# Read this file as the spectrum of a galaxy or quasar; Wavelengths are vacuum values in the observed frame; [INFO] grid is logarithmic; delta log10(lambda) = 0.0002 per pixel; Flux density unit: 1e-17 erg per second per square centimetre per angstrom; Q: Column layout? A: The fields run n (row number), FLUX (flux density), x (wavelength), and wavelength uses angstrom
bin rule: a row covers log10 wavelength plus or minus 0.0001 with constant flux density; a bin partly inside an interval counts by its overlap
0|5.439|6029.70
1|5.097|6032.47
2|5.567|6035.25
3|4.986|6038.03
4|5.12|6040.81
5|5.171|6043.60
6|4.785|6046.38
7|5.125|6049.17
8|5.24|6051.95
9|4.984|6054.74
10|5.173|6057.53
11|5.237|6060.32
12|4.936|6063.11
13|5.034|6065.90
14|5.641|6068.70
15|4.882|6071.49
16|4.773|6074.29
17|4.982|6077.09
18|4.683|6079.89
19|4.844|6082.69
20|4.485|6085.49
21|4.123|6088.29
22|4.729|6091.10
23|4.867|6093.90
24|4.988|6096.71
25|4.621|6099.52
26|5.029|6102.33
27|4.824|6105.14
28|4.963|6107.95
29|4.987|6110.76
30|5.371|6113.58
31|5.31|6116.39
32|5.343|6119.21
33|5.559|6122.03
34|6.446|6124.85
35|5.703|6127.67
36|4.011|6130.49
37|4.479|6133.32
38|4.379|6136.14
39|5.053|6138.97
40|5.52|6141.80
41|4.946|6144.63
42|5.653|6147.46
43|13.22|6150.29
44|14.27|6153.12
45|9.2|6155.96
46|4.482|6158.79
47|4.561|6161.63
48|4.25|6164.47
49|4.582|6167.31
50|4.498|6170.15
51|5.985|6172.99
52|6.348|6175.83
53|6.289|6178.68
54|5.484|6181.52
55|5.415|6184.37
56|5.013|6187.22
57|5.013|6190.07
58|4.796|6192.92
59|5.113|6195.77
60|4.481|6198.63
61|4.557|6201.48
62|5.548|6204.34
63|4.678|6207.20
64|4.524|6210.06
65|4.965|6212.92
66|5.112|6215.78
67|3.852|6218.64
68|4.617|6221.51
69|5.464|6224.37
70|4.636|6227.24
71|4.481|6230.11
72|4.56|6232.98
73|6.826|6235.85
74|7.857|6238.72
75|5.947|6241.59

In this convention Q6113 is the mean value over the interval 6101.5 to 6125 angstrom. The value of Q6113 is 5.26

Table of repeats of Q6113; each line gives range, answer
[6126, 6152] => 5.99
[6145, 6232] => 5.68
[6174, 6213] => 5.17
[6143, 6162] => 8.21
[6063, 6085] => 4.95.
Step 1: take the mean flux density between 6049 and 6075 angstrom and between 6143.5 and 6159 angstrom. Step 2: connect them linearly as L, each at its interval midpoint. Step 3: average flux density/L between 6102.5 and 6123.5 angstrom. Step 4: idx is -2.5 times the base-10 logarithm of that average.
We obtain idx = 0.38 mag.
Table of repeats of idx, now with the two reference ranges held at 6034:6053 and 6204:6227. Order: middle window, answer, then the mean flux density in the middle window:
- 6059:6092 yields 0.046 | 4.86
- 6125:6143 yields 0.000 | 4.96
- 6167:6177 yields -0.112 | 5.42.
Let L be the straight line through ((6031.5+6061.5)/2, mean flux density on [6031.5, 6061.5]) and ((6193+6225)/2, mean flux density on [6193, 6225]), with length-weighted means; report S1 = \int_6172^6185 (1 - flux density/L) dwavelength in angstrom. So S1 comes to -2.87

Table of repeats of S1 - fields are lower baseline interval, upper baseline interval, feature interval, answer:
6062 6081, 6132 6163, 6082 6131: 7.0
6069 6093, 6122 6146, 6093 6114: -0.2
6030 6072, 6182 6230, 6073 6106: 2.2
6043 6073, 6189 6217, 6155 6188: -3.6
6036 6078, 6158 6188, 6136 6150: -1.8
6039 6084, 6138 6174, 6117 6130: 1.0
